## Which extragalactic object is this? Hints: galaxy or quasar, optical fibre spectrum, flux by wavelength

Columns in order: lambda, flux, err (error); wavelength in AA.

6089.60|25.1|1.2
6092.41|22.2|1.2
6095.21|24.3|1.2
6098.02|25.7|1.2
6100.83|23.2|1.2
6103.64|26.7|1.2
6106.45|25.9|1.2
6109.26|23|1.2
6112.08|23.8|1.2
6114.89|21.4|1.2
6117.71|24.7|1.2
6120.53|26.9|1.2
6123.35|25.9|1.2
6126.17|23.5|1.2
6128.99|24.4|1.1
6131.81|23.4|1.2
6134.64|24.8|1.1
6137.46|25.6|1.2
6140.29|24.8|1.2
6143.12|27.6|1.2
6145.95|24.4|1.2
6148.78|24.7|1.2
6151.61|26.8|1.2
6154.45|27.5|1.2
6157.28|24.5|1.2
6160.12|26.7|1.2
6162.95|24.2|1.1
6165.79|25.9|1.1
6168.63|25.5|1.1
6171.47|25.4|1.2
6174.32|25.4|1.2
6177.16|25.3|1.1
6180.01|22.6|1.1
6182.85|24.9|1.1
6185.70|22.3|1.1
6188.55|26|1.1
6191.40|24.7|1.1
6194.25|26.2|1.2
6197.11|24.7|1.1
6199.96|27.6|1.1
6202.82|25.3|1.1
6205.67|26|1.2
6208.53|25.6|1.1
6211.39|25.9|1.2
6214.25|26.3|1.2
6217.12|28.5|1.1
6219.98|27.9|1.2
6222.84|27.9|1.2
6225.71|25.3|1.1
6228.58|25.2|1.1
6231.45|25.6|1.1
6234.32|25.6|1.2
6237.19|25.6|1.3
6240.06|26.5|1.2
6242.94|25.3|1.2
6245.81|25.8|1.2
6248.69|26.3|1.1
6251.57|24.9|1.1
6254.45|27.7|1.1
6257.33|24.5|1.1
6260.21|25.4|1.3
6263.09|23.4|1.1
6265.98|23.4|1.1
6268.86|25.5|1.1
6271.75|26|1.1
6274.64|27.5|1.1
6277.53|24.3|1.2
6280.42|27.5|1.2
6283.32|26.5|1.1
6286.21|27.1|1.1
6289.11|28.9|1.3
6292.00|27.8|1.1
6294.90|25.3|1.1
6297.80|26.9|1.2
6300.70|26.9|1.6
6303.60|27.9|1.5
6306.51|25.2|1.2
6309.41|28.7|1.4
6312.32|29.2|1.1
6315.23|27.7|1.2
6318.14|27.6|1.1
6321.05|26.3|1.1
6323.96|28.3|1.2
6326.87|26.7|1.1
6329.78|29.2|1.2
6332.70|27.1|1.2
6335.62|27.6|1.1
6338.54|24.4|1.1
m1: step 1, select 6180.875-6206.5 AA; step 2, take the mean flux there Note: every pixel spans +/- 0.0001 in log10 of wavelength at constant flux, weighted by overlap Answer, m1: 25.2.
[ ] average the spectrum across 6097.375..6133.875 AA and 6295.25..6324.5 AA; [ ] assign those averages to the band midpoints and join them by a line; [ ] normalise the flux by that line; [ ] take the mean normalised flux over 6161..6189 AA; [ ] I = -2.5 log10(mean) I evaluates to 0.03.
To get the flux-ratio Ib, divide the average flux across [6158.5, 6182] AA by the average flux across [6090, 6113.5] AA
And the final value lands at 1.0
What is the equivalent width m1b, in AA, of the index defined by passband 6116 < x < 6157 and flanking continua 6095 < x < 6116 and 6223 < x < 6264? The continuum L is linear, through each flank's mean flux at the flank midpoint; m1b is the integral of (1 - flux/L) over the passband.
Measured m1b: -1.2 AA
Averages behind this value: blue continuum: 24.3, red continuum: 25.6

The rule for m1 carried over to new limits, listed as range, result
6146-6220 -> 25.6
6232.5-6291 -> 25.9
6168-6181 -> 24.9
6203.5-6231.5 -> 26.4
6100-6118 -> 24.1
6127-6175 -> 25.4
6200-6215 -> 26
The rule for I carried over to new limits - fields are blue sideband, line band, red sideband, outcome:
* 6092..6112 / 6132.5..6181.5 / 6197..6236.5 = -0.001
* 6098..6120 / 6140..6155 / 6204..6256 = -0.044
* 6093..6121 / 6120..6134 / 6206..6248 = 0.001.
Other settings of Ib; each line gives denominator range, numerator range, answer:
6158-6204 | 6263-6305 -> 1.05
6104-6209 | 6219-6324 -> 1.05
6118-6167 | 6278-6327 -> 1.08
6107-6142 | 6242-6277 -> 1.04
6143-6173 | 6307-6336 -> 1.08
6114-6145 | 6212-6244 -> 1.06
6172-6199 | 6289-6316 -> 1.11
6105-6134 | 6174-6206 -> 1.03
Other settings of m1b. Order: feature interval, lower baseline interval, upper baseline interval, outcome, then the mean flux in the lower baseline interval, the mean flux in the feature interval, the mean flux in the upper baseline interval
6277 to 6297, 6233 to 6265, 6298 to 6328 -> -0.2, 25.5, 26.9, 27.4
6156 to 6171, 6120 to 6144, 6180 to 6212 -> -0.1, 25.1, 25.4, 25.2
